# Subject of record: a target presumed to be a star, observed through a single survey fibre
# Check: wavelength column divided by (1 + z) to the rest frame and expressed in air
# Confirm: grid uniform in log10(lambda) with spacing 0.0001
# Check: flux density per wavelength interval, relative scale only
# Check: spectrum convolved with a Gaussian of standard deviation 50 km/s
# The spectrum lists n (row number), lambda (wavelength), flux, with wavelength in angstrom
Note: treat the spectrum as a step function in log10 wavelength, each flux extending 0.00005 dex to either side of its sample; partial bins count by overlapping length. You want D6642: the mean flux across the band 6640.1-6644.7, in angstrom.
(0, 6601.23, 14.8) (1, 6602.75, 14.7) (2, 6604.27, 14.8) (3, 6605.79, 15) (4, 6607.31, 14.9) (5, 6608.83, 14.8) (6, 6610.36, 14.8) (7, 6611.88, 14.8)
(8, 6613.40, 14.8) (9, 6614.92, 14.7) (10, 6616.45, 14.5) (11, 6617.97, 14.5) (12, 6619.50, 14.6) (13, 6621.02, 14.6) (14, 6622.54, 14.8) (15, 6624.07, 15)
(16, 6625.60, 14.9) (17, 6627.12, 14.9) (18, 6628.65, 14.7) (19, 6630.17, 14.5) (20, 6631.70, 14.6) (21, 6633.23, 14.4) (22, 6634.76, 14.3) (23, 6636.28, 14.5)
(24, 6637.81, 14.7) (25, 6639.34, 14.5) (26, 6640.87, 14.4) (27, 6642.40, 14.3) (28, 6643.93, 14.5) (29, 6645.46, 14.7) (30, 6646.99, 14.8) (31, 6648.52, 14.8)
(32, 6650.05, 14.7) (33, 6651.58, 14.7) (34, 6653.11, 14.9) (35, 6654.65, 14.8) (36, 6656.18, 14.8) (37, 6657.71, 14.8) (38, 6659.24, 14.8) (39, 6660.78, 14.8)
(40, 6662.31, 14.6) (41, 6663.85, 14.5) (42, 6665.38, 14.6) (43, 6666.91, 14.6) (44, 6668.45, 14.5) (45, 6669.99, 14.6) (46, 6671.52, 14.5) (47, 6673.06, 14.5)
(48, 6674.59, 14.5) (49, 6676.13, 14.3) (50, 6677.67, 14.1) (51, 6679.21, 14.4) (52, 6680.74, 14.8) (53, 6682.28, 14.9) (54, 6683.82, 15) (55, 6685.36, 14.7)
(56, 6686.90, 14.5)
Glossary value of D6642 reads 14.4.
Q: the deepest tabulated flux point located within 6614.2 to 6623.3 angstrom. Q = 14.5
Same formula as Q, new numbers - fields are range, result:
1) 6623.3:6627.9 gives 14.9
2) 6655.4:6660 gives 14.8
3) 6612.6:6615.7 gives 14.7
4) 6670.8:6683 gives 14.1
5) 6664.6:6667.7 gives 14.6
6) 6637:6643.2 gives 14.3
